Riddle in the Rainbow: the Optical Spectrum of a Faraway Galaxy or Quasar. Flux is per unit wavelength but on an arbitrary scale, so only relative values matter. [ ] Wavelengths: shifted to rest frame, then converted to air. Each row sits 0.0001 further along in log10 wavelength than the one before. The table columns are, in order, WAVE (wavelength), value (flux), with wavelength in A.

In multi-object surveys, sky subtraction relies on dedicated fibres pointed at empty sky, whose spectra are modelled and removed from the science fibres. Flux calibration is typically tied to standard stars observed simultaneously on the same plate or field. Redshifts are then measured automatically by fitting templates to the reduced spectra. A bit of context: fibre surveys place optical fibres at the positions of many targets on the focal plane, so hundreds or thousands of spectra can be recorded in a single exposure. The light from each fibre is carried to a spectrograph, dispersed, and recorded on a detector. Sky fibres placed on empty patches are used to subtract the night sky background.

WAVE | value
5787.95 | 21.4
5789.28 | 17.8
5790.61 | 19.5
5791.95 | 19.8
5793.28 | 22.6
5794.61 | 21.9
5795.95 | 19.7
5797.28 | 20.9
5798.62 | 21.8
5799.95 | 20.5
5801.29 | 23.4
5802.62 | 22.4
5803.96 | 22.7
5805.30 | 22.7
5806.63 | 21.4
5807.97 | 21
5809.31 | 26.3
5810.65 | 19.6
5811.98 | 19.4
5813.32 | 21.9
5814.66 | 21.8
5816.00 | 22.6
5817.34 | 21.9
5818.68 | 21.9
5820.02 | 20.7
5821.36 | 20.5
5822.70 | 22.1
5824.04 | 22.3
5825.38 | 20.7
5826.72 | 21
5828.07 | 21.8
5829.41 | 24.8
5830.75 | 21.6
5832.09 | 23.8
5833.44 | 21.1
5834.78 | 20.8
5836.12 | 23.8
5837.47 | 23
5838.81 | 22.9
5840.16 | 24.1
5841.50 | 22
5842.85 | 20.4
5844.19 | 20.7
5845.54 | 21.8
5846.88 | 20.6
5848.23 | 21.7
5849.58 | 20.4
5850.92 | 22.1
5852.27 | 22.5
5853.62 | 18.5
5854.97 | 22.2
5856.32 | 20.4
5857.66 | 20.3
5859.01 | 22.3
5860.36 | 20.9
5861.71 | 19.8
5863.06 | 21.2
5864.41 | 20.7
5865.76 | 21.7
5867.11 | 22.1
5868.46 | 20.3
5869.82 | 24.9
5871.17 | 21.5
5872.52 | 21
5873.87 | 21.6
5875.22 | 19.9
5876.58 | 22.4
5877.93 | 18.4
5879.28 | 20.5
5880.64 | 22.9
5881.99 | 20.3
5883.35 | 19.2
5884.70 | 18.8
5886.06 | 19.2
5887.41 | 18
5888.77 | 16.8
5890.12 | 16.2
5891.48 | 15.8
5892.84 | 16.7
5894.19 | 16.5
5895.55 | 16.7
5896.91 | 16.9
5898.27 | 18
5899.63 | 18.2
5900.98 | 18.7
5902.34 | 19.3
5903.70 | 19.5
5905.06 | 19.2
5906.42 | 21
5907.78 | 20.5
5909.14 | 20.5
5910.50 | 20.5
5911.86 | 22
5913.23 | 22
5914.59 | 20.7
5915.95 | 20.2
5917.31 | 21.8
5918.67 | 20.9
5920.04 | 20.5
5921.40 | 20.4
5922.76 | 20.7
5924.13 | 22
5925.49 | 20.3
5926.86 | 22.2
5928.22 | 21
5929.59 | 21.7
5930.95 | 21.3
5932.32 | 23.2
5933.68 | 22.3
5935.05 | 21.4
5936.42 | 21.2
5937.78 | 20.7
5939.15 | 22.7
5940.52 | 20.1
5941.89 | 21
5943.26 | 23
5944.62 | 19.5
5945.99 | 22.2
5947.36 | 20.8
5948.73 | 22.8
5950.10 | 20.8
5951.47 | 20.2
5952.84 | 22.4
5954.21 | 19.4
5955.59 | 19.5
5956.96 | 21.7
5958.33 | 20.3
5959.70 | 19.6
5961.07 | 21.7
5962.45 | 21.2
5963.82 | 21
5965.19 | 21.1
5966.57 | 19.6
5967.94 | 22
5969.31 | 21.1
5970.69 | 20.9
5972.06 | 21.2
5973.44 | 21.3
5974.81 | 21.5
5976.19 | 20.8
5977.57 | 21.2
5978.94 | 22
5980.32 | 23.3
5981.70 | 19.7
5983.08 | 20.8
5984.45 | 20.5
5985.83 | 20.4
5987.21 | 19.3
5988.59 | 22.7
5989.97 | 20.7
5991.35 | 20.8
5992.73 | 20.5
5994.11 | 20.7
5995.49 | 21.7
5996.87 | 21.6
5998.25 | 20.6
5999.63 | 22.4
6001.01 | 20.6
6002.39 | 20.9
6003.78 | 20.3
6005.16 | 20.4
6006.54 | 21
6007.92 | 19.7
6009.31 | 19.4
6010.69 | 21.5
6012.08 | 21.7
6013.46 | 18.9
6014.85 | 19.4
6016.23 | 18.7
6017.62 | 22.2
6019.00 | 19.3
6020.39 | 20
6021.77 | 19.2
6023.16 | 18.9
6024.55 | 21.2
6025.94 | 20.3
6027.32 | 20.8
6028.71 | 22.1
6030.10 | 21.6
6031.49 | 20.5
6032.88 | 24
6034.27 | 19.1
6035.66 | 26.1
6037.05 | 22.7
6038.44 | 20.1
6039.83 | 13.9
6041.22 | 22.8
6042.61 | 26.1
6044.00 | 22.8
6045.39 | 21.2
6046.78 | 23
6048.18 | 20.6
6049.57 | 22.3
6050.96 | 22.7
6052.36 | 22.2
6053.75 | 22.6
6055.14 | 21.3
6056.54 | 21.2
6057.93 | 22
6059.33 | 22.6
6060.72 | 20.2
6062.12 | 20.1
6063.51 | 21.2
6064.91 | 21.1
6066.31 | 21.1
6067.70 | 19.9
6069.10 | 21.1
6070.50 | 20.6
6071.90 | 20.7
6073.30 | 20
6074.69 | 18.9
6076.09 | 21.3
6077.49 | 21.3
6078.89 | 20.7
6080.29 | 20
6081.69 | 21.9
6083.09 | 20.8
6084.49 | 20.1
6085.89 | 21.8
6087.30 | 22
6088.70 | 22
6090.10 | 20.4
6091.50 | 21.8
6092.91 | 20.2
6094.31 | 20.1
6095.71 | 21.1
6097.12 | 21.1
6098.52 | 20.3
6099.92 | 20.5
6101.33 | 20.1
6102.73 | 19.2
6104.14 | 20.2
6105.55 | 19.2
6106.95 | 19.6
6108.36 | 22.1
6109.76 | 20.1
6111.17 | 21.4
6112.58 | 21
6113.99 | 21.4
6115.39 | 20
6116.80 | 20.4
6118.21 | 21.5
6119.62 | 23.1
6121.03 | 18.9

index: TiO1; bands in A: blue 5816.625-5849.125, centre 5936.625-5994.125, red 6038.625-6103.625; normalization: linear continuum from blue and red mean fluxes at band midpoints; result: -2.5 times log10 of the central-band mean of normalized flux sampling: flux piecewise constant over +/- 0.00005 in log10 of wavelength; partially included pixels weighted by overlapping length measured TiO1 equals 0.02 mag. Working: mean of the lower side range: 21.9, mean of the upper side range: 21.1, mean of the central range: 21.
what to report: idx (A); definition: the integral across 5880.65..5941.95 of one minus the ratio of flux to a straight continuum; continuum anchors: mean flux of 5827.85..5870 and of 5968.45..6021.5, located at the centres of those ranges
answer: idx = 3.8 A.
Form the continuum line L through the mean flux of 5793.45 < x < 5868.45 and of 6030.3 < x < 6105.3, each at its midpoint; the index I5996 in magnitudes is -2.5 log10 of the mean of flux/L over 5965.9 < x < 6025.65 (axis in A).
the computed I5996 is 0.03 mag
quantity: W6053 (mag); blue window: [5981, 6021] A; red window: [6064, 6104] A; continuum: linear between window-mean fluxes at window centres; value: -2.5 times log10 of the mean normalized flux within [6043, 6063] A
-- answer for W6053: -0.06 mag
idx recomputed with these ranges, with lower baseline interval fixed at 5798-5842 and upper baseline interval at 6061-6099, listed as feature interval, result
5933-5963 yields 0.5 A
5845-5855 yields 0.4 A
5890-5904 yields 2.7 A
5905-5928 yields 0.7 A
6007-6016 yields 0.5 A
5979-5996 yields 0.2 A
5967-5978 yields 0.1 A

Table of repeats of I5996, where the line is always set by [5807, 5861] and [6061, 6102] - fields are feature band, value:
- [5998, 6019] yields 0.03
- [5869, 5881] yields 0.01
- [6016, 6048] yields -0.01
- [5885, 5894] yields 0.24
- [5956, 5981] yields 0.00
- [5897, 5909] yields 0.12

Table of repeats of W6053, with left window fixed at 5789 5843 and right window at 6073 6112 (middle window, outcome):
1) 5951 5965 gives 0.02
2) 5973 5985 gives -0.01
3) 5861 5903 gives 0.11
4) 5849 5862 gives 0.03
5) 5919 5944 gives -0.01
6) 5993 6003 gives -0.01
